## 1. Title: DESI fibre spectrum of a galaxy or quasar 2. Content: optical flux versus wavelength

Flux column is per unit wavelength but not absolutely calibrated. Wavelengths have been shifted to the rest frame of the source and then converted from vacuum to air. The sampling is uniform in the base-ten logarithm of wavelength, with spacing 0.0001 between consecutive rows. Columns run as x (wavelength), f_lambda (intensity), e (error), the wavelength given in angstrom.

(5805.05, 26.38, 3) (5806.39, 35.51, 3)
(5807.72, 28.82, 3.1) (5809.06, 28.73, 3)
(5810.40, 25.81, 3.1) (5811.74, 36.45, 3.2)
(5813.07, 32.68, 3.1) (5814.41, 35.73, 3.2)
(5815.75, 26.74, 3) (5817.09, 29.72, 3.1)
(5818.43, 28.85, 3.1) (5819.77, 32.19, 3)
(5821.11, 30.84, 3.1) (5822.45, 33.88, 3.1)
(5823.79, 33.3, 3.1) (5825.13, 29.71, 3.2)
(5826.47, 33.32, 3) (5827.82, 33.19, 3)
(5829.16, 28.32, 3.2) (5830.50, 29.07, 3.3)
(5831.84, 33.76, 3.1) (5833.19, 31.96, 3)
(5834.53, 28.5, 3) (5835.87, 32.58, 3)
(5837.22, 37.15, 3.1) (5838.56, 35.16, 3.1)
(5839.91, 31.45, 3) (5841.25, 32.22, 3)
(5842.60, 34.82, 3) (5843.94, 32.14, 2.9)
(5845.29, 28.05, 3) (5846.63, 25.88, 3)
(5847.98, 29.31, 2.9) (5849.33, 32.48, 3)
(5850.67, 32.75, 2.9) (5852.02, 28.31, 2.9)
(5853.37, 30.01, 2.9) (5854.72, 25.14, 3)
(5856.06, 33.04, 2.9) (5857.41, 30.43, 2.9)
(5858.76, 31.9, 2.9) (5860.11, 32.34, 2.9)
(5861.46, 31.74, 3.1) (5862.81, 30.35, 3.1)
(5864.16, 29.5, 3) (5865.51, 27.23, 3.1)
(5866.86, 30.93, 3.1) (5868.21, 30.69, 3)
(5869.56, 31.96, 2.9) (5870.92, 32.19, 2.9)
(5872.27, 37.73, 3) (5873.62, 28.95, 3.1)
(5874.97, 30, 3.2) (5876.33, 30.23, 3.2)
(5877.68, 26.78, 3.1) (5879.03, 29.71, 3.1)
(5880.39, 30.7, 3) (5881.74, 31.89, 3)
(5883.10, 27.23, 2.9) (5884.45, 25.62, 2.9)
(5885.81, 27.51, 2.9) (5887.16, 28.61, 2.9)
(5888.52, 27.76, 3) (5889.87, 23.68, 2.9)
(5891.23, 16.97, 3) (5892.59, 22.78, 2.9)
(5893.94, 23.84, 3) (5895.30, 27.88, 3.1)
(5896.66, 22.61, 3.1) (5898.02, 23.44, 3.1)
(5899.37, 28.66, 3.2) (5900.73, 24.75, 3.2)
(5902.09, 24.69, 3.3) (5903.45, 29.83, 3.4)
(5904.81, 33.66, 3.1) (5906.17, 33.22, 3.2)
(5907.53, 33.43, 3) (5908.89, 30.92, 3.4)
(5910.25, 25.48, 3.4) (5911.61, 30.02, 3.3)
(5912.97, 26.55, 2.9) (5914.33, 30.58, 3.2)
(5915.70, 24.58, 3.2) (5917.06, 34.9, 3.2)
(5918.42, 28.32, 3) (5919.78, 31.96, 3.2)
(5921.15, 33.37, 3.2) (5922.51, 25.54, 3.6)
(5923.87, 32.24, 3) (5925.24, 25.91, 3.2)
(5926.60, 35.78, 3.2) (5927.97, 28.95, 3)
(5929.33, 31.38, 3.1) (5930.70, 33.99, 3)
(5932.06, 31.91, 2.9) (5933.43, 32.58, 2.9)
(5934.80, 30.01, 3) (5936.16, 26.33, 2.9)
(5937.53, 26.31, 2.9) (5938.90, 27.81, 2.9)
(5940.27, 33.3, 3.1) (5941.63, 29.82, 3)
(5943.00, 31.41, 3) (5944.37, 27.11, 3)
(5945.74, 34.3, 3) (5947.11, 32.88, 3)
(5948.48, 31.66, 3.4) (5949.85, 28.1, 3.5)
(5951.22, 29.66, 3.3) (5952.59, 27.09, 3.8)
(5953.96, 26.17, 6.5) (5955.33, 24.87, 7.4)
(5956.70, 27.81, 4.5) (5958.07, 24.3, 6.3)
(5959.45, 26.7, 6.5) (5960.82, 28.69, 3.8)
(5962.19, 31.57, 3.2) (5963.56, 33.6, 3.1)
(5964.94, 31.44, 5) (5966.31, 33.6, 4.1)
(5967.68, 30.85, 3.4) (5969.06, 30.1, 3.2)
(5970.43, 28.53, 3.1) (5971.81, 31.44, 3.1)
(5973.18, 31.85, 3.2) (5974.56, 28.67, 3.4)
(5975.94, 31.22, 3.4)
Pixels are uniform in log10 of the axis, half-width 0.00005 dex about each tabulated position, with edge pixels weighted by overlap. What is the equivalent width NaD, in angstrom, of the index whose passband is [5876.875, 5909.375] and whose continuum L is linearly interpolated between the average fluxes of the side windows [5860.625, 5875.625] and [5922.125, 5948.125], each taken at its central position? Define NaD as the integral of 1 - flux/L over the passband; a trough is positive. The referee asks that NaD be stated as 3.7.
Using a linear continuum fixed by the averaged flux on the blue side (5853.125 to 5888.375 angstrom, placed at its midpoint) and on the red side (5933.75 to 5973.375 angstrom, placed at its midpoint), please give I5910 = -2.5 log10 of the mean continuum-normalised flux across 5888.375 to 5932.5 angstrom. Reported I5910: 0.05 mag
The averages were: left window 30.1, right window 29.6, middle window 28.5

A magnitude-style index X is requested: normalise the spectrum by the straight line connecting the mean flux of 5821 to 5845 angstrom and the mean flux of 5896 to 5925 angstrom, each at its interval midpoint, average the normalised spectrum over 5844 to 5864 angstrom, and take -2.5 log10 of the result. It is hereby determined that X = 0.04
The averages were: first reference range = 32.3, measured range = 30.2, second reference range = 28.9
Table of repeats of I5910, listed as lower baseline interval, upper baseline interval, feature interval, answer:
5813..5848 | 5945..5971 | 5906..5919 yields 0.02 mag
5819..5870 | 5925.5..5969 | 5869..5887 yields 0.03 mag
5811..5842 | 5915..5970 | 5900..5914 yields 0.05 mag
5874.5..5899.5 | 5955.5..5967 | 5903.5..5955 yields -0.07 mag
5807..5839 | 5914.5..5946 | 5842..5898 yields 0.07 mag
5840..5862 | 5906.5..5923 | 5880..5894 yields 0.16 mag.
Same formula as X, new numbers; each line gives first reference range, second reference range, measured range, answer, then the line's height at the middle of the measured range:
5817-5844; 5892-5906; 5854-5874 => -0.060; 29.3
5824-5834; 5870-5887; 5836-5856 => -0.010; 30.9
